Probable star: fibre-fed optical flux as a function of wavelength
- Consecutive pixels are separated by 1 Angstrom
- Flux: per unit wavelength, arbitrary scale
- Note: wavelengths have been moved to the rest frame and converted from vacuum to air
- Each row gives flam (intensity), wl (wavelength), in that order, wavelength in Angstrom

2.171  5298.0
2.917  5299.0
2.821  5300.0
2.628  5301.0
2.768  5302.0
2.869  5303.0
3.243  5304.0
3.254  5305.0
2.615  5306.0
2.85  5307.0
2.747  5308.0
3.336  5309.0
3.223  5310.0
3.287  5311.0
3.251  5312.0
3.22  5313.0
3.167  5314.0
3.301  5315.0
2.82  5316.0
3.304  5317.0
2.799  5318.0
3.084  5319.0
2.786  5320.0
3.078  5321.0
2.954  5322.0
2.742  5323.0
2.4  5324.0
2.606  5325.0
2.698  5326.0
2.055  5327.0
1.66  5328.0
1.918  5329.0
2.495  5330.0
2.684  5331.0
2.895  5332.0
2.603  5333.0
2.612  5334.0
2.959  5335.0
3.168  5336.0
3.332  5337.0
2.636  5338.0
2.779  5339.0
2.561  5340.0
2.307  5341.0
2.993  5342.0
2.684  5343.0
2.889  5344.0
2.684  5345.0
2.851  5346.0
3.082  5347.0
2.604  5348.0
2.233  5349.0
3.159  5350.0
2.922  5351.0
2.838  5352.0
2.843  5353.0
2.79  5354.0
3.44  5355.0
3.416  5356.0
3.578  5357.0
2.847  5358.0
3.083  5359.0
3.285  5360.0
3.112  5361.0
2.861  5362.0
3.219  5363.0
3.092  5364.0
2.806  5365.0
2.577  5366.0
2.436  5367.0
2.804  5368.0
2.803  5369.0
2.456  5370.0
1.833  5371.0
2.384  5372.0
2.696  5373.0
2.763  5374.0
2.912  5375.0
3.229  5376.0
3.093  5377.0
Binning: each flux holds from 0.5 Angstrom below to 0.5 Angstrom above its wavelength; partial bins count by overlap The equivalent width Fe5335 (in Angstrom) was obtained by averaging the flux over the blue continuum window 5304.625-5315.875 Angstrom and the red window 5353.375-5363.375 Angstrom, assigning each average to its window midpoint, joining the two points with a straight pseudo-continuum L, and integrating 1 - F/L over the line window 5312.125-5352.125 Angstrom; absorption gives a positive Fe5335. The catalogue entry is 4.6 Angstrom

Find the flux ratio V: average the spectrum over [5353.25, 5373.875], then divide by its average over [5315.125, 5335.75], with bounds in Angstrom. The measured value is 1.1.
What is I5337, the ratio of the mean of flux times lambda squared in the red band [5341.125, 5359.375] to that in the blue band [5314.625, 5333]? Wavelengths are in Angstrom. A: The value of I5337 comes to 1.1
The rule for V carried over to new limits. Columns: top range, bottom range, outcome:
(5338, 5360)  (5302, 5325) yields 0.96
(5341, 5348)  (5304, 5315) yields 0.90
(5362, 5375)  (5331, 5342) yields 0.96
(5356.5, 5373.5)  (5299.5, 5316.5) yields 0.93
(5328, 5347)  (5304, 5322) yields 0.88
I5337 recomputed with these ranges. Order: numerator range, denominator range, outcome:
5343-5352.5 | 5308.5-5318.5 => 0.89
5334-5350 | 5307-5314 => 0.90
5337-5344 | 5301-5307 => 0.95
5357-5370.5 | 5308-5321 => 0.95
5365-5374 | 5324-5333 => 1.07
